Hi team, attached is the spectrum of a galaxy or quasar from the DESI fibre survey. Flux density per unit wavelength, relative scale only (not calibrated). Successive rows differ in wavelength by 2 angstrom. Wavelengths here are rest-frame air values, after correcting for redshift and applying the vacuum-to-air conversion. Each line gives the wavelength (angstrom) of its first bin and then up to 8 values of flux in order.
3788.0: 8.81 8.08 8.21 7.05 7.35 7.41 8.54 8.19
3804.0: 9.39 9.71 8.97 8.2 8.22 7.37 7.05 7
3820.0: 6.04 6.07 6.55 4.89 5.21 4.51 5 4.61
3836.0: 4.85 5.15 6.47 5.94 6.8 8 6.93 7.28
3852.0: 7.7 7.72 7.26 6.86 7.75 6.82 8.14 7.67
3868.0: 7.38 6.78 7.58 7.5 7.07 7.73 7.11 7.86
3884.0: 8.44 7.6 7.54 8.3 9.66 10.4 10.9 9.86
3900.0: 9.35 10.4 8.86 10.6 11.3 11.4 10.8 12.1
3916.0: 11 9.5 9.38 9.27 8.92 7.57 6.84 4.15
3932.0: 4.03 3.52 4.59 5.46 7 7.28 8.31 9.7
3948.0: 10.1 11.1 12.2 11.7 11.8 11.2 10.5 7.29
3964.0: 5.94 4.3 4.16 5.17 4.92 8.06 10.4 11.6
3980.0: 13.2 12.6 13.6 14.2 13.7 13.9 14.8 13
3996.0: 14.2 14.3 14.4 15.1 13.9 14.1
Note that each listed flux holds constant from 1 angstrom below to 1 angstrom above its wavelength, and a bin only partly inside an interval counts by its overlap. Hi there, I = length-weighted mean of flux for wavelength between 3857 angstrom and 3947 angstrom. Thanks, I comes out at 8.23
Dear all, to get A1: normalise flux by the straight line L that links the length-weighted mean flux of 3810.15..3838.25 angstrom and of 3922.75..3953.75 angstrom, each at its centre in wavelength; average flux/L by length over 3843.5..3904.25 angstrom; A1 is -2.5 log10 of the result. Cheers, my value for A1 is -0.20 mag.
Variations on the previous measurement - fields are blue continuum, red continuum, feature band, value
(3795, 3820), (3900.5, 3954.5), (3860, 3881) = 0.140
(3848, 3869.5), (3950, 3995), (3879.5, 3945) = 0.033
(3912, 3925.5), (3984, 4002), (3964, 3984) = 0.486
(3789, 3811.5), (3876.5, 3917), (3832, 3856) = 0.342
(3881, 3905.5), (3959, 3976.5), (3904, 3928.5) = -0.182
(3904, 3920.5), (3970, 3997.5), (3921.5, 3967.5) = 0.388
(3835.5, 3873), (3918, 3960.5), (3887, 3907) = -0.240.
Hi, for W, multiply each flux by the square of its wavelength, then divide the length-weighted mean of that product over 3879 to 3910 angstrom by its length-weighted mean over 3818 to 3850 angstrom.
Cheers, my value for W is 1.63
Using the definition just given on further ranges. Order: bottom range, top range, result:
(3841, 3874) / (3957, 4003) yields 1.59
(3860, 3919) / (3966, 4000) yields 1.32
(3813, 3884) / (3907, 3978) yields 1.30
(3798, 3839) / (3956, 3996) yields 1.65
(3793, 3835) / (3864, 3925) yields 1.35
